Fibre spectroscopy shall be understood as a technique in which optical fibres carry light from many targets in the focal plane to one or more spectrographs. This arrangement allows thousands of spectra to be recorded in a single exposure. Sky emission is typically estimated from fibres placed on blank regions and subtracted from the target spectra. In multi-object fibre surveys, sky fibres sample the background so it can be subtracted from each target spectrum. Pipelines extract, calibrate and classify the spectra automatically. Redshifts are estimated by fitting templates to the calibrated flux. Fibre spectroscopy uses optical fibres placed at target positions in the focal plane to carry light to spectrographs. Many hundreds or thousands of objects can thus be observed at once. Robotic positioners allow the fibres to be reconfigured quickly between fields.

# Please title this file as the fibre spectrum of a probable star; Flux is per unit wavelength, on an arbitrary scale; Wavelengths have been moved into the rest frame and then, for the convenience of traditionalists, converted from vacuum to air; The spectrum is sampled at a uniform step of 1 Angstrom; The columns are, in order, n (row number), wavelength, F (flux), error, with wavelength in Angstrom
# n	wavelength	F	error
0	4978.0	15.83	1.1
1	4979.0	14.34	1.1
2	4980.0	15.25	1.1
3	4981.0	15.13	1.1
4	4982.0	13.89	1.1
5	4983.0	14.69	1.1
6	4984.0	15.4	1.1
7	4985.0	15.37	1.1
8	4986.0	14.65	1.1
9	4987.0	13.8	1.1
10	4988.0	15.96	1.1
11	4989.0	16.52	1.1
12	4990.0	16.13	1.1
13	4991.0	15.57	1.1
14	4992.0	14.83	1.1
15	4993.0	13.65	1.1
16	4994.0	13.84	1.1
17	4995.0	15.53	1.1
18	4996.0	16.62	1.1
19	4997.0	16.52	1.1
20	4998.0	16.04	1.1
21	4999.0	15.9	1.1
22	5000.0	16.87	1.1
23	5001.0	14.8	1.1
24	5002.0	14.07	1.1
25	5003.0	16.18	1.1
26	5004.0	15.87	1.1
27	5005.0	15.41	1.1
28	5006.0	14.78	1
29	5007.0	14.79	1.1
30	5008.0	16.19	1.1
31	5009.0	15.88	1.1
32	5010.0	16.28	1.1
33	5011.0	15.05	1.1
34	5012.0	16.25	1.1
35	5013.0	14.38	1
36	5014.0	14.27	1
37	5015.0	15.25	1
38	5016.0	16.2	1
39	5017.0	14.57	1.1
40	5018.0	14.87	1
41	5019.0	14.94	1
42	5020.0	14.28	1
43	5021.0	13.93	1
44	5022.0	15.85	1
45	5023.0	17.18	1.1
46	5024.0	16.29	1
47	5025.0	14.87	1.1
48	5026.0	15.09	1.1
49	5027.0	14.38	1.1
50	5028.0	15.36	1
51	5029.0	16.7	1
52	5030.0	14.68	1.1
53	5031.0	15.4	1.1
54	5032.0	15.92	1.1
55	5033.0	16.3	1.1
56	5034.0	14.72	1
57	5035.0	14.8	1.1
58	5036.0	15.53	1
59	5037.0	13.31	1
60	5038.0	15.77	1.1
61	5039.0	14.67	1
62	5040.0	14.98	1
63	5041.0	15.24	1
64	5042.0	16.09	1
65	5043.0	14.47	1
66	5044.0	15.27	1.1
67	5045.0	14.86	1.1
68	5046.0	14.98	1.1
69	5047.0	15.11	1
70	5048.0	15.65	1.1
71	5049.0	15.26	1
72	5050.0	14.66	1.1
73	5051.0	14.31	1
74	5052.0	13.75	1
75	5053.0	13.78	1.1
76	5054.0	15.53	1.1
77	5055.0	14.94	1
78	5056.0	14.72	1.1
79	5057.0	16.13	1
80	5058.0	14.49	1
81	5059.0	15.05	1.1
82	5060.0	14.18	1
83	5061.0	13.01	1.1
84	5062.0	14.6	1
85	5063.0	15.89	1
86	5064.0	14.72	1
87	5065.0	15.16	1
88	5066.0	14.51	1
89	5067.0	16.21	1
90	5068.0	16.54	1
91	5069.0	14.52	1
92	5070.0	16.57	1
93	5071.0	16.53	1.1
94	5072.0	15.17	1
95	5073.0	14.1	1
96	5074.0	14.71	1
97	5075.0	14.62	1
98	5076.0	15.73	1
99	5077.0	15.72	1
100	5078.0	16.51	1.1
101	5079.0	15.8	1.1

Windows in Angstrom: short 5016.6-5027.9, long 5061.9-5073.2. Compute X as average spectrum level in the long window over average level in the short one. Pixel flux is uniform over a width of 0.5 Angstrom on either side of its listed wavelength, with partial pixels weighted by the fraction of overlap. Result 1.0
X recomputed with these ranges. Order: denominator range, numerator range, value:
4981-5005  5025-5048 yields 0.99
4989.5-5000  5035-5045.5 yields 0.97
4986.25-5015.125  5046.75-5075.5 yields 0.97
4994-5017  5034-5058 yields 0.96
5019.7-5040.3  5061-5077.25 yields 1.00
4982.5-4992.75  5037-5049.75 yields 0.99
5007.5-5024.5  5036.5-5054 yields 0.96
